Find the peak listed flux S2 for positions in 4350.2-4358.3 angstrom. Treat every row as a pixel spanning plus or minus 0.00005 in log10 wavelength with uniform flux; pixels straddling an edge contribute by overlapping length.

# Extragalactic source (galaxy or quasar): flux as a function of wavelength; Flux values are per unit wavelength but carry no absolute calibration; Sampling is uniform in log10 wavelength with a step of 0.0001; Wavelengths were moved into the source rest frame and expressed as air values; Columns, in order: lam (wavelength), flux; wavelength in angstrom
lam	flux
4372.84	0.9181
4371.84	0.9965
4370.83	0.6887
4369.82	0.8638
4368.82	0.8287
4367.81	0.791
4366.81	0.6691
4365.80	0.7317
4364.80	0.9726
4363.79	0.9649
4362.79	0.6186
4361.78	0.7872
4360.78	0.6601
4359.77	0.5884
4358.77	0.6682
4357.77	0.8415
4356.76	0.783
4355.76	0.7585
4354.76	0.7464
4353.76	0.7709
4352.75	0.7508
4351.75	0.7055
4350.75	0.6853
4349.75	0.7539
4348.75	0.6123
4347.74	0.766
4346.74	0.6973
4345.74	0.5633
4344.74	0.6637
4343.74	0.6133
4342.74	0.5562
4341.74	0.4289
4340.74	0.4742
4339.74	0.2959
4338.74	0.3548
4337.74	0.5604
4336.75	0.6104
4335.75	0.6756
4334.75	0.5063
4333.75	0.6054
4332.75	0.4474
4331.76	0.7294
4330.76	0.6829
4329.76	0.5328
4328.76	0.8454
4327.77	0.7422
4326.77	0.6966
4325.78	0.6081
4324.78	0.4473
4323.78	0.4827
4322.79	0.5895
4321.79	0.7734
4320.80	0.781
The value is 0.8415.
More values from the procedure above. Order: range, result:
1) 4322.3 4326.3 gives 0.6081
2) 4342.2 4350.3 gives 0.766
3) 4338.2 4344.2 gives 0.6133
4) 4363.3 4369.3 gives 0.9726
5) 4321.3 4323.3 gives 0.7734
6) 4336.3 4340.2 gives 0.6104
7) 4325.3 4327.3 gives 0.6966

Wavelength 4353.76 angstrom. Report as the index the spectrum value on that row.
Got 0.7709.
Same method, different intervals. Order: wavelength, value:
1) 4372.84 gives 0.9181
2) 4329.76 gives 0.5328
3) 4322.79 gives 0.5895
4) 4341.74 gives 0.4289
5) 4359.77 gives 0.5884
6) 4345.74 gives 0.5633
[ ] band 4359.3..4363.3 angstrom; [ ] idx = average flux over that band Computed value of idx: 0.665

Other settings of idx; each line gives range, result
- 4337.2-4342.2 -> 0.425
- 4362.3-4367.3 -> 0.792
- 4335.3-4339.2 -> 0.552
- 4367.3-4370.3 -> 0.829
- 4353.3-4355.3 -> 0.76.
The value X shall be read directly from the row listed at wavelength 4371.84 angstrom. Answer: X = 0.9965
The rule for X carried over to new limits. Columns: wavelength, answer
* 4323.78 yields 0.4827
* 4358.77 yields 0.6682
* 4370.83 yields 0.6887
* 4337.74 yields 0.5604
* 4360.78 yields 0.6601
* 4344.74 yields 0.6637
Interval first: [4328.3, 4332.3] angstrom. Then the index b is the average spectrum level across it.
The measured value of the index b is 0.693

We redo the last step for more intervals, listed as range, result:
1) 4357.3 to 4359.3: 0.754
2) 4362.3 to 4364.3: 0.793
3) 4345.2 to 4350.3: 0.678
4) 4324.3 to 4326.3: 0.531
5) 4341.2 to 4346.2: 0.564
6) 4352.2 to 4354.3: 0.758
